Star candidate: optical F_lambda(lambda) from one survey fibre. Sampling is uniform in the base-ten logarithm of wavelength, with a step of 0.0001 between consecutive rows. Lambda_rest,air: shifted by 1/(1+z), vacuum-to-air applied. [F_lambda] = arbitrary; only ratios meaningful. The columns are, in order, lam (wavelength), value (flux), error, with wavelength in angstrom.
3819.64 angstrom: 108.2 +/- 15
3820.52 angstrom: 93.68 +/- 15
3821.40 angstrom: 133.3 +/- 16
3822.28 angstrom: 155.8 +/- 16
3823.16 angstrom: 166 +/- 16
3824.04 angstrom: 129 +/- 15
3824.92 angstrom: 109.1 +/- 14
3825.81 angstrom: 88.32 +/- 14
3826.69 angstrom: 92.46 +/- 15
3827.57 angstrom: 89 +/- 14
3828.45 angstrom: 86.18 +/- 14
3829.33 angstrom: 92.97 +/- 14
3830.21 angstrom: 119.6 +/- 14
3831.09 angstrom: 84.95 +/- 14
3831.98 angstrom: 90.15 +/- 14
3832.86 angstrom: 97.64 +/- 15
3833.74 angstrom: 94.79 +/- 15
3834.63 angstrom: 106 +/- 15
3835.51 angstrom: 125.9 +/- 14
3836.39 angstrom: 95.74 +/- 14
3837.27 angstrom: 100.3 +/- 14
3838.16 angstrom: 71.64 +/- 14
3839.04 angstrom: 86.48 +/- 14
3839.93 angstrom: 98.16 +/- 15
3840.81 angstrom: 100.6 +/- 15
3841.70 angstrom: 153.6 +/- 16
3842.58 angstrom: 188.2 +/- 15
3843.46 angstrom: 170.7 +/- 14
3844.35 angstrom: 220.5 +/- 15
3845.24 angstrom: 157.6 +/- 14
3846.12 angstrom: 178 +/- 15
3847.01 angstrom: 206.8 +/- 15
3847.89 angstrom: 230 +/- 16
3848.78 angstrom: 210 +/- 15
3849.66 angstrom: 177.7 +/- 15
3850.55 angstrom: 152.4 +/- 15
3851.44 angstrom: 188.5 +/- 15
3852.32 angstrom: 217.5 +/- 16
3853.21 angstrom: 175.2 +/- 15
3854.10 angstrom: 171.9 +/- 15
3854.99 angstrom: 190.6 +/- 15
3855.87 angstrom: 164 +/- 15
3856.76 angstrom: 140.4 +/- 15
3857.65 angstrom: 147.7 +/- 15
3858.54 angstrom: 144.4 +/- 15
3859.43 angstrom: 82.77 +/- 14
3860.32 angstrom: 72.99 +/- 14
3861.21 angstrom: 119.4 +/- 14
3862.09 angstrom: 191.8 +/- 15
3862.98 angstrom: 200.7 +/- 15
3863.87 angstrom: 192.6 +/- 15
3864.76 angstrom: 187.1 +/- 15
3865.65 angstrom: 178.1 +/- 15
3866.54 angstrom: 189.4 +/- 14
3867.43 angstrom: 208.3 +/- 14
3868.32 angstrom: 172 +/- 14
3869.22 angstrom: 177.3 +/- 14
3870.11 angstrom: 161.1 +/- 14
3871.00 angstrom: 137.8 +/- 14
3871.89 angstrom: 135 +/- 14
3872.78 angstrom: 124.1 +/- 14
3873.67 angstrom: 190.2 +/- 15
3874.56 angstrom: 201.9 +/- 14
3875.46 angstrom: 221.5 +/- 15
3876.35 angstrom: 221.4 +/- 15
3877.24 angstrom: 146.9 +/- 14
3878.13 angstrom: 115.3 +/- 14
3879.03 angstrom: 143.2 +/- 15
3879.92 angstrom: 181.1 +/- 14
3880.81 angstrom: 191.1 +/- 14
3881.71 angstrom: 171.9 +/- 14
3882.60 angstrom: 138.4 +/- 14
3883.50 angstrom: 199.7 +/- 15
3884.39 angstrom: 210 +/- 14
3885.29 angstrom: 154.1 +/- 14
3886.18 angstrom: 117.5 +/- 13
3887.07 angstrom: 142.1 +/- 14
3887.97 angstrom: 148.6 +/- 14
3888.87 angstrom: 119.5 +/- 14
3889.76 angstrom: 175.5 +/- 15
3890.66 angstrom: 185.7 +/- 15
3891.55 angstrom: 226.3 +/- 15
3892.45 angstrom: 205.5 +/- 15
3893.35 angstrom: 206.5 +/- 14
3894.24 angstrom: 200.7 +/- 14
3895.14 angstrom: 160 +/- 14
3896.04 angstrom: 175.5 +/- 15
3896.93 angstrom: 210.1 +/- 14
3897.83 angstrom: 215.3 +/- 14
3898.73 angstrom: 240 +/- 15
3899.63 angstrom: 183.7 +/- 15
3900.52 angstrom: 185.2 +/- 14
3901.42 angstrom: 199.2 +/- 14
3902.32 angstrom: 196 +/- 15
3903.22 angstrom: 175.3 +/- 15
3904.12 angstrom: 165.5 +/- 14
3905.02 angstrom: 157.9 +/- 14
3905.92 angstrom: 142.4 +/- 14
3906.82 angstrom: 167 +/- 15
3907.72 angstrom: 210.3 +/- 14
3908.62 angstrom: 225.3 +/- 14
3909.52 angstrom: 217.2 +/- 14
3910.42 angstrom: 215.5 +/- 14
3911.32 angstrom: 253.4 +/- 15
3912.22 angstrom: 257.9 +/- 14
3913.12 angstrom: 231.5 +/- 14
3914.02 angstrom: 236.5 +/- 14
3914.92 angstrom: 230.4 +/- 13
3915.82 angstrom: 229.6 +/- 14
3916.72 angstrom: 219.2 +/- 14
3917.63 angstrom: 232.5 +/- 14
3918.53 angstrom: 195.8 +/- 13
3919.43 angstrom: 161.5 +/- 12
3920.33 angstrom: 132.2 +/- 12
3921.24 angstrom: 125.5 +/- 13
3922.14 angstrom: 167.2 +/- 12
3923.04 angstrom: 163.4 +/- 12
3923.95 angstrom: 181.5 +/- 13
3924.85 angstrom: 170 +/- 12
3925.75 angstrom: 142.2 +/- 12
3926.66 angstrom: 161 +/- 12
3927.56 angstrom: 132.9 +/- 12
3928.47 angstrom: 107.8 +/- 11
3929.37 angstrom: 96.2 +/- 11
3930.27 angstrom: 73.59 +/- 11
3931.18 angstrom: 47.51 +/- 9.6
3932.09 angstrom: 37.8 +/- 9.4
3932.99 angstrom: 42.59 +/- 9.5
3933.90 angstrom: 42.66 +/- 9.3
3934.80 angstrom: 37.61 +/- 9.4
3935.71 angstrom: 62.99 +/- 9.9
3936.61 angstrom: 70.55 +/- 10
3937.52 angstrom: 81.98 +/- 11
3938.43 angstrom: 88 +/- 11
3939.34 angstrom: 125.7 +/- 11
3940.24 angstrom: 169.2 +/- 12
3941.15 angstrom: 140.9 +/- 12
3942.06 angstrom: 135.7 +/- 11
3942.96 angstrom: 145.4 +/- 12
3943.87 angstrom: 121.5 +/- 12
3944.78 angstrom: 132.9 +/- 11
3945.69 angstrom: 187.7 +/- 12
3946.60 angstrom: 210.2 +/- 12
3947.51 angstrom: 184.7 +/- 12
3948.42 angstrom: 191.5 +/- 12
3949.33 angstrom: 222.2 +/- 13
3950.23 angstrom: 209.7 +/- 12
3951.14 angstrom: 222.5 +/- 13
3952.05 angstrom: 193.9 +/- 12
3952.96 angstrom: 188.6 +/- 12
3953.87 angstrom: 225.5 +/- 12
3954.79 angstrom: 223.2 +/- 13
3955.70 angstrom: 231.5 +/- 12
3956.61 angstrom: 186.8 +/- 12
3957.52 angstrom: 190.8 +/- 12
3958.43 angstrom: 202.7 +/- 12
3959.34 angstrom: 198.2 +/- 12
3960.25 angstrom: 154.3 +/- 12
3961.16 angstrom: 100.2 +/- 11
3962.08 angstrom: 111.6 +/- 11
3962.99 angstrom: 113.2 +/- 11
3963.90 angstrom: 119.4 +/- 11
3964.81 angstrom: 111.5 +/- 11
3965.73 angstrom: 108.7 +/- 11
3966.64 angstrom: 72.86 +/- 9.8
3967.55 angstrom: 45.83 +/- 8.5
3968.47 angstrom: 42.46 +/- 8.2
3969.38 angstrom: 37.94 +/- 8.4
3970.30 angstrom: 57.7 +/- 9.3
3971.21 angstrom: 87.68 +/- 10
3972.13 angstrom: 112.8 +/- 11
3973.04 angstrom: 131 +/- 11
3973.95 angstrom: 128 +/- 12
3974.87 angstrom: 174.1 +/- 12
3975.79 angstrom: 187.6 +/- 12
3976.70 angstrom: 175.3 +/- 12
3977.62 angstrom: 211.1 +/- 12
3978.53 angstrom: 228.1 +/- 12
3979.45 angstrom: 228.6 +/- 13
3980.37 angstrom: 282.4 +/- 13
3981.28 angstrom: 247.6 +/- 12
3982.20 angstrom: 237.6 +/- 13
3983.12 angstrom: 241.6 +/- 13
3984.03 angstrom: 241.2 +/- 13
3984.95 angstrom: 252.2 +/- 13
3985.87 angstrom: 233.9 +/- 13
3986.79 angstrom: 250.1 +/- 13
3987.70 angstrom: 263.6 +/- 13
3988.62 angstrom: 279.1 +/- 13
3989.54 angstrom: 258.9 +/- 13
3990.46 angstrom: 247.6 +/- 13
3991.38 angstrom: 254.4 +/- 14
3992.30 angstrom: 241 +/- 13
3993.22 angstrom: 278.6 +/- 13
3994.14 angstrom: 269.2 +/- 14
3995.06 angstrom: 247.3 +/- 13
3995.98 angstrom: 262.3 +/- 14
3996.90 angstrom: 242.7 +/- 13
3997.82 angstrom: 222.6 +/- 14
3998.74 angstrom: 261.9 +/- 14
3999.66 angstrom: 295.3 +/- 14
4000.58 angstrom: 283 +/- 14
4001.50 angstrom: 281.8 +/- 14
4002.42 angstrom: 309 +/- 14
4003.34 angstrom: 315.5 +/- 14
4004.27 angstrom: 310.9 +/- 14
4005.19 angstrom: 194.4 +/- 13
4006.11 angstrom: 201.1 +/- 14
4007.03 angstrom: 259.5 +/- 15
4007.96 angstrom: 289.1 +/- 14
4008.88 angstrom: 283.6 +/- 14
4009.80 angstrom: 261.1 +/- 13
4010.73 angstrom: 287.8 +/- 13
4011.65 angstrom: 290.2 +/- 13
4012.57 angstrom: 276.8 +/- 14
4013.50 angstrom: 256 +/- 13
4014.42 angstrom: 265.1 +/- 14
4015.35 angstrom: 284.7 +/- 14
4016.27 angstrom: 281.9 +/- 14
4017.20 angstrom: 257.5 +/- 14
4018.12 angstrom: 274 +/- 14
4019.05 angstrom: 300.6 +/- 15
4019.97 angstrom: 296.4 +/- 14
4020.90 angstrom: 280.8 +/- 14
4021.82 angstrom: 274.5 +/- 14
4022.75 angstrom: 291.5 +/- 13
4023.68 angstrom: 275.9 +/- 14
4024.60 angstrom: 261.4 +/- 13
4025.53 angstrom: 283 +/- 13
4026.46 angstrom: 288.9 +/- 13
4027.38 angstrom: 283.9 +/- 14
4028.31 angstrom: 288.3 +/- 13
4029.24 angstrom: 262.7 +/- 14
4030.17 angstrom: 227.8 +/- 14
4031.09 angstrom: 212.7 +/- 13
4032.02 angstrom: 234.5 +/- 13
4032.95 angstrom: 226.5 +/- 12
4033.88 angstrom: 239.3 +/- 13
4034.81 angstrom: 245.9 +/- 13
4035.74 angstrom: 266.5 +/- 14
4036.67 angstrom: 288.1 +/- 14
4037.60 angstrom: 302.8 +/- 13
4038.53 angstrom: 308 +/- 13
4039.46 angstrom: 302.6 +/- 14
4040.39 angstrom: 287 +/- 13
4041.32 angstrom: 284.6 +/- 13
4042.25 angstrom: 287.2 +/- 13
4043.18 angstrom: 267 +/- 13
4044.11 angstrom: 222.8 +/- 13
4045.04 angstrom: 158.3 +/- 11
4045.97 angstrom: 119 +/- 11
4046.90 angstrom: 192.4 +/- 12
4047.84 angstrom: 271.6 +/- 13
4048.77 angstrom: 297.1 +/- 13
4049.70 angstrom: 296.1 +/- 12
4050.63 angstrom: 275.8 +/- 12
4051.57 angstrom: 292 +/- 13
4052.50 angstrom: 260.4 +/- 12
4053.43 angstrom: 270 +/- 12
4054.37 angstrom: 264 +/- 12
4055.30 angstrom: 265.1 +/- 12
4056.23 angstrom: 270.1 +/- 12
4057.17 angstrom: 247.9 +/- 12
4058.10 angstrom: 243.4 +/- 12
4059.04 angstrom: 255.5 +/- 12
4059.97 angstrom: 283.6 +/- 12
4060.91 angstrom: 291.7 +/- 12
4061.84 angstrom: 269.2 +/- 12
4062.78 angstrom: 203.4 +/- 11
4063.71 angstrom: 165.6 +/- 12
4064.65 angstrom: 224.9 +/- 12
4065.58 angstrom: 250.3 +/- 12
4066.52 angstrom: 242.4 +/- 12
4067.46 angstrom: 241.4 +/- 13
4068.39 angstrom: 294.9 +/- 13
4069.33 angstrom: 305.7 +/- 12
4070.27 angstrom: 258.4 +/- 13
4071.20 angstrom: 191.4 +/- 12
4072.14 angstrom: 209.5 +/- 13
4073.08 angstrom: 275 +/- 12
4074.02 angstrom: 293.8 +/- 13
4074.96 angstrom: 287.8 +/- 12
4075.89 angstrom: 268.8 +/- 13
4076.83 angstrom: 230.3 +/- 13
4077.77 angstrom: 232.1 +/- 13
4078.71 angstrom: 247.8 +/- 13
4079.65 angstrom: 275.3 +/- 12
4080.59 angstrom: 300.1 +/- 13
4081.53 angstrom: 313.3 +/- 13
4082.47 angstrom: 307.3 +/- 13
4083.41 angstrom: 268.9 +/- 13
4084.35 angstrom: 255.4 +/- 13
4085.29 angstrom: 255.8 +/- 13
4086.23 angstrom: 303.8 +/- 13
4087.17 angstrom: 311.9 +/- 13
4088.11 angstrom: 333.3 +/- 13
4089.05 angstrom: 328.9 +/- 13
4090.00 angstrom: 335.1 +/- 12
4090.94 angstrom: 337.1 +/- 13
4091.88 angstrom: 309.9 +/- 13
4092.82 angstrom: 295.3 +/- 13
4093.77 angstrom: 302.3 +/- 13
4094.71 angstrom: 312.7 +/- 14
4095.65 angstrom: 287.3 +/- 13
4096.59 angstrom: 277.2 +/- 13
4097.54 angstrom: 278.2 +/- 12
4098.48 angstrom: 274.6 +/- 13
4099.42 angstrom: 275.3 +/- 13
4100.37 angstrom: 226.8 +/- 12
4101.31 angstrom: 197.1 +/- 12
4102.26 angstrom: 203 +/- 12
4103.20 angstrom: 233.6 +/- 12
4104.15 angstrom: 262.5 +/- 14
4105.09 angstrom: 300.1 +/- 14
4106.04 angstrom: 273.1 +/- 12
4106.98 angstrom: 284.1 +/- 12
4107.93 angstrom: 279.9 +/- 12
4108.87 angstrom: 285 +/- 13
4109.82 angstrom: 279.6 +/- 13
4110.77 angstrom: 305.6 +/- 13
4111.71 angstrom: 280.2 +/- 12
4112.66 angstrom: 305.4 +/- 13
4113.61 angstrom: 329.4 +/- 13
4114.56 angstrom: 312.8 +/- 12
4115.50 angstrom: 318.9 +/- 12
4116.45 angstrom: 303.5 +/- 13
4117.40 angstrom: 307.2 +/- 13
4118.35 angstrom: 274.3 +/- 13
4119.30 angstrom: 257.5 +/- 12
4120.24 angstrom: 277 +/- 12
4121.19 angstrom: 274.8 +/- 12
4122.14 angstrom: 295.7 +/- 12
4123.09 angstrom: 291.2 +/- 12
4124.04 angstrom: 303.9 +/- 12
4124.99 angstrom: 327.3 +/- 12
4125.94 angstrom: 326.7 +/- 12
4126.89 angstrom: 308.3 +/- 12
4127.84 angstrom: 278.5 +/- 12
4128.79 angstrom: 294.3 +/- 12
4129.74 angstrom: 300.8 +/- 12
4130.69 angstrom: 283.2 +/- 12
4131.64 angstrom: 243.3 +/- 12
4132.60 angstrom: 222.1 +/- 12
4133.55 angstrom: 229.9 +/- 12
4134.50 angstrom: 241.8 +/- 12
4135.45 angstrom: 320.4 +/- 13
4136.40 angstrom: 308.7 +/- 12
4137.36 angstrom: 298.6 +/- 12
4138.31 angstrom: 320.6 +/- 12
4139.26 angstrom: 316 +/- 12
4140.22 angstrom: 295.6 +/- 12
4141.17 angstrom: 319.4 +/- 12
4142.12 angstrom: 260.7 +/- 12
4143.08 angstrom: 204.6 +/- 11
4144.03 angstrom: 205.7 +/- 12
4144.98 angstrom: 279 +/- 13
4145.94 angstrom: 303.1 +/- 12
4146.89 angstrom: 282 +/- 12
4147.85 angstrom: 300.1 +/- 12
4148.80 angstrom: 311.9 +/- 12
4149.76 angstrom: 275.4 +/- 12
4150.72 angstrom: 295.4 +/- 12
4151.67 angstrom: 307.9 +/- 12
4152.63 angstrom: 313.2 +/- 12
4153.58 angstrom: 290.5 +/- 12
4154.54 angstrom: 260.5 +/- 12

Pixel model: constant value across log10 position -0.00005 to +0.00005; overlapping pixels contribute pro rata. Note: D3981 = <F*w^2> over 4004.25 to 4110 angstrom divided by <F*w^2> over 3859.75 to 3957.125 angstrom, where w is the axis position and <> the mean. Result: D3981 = 1.71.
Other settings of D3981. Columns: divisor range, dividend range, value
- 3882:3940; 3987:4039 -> 1.74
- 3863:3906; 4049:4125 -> 1.72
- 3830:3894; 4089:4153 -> 2.05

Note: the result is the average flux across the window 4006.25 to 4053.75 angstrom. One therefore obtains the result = 266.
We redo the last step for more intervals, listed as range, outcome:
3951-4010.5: 207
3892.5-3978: 157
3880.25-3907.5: 179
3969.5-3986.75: 191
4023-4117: 269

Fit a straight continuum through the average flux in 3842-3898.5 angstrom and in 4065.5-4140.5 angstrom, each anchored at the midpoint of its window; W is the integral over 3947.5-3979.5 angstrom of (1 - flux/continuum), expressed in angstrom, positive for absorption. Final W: 9.16 angstrom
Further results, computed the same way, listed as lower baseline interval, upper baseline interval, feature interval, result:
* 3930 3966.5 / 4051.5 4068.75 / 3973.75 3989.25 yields -4.8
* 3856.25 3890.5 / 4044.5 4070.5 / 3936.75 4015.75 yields 4.2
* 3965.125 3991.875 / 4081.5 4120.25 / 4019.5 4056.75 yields -4.8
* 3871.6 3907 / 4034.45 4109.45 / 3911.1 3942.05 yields 8.3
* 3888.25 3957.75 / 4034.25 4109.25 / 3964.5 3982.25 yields 5.2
